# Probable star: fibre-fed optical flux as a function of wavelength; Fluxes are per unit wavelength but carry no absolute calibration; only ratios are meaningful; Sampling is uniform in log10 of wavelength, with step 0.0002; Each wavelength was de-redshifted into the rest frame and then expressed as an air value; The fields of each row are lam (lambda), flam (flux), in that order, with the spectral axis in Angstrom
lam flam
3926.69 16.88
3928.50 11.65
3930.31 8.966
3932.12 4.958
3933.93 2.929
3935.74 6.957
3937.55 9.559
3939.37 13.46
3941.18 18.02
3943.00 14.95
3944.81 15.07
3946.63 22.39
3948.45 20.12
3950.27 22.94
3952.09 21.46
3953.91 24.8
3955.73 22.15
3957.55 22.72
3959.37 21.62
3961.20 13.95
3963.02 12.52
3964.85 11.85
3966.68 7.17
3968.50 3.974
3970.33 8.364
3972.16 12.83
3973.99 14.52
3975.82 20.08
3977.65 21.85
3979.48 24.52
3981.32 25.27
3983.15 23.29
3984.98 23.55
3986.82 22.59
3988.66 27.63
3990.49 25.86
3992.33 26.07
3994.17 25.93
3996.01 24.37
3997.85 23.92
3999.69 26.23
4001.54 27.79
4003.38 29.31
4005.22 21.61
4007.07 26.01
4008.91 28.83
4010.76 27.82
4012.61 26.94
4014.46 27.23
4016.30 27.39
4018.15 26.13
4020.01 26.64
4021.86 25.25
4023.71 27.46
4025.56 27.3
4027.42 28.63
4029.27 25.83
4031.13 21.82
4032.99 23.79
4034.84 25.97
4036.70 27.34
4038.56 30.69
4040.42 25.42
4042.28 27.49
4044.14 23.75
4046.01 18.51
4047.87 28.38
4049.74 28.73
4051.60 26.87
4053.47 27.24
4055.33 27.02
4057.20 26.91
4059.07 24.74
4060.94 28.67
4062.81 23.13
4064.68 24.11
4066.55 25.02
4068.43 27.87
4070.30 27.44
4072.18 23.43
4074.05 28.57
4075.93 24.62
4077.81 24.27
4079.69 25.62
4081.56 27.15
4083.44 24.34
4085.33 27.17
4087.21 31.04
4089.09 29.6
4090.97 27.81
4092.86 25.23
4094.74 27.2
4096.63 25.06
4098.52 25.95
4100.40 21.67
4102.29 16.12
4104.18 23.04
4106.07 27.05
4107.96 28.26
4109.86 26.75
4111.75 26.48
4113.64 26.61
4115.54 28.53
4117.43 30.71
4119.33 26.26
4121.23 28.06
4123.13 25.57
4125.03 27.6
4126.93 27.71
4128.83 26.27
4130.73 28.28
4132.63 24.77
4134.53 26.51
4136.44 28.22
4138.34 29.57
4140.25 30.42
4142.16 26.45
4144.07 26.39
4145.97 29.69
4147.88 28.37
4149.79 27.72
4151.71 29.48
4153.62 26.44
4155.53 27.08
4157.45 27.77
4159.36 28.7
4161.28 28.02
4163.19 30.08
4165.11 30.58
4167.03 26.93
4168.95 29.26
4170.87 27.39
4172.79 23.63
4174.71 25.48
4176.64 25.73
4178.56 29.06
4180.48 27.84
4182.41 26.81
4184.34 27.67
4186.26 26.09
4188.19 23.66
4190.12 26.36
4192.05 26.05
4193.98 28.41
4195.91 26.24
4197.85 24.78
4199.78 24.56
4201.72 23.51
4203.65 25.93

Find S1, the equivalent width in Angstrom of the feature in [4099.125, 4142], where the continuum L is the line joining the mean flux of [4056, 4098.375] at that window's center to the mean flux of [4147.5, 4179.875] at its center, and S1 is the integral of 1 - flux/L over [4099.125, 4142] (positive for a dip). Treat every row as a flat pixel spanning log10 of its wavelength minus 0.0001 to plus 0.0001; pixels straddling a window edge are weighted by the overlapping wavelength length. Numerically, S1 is 0.75 Angstrom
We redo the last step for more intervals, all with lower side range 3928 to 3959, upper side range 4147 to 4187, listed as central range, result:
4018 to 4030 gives -4.1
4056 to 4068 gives -1.9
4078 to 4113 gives -3.0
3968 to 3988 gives -1.2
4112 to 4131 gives -1.7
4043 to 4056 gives -2.7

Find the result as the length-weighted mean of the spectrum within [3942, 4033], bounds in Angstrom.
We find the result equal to 22.2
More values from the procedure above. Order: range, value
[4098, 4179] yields 27.1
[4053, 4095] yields 26.4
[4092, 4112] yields 24.7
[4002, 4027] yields 26.8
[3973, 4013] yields 24.7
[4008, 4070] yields 26.3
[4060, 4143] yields 26.5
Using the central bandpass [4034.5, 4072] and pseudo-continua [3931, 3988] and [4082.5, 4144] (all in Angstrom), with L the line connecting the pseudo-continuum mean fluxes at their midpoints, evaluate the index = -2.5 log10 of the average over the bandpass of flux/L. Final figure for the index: -0.16 mag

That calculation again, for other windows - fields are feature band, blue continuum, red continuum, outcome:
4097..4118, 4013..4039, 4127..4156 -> 0.08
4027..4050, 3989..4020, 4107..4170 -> 0.04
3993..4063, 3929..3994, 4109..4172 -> -0.24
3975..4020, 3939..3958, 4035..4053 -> -0.10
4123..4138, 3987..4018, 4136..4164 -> 0.04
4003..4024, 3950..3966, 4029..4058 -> -0.13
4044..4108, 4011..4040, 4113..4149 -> 0.06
